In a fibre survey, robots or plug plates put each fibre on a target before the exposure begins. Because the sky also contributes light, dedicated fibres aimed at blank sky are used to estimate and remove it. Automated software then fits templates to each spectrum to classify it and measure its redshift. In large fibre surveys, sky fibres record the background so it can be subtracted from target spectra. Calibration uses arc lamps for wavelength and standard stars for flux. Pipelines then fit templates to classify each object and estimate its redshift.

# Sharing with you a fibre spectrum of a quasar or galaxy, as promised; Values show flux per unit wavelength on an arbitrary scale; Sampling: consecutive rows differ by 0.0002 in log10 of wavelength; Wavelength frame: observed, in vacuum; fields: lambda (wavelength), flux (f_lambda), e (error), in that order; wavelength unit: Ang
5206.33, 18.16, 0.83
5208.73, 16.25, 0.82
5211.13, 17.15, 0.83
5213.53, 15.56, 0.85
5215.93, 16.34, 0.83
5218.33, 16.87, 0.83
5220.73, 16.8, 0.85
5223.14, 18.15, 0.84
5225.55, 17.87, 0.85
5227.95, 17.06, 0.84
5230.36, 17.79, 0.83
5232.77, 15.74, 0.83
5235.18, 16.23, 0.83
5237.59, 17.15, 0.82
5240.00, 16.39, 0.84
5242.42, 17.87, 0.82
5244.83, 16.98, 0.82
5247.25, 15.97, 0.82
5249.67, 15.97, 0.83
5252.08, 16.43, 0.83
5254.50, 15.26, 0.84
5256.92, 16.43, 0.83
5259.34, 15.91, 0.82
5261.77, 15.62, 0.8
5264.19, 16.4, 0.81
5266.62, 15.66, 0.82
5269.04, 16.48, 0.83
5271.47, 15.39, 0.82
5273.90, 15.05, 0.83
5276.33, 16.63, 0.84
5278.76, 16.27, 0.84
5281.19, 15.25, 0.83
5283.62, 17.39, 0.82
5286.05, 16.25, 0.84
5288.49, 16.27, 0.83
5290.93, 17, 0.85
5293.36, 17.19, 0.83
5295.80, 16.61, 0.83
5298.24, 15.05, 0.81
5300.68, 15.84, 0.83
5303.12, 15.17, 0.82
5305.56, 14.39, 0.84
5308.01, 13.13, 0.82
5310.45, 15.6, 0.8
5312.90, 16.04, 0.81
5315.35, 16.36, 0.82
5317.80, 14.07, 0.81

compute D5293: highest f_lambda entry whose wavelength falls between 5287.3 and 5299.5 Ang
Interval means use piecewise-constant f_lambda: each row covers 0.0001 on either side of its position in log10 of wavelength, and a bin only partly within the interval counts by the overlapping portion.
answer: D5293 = 17.19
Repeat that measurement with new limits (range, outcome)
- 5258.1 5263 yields 15.91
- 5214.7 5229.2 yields 18.15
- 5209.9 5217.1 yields 17.15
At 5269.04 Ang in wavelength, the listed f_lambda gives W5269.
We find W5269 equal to 16.48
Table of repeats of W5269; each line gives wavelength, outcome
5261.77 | 15.62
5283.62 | 17.39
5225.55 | 17.87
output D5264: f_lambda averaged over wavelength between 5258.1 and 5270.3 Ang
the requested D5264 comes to 16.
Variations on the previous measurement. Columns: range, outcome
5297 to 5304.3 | 15.4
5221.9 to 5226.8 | 18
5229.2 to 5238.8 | 16.7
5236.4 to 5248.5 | 16.9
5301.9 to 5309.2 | 14.2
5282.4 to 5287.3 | 16.8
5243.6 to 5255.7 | 16.1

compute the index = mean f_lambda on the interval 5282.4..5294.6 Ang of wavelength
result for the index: 16.8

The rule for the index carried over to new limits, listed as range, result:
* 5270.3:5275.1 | 15.2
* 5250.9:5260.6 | 16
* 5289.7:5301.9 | 16.3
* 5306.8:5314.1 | 14.9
